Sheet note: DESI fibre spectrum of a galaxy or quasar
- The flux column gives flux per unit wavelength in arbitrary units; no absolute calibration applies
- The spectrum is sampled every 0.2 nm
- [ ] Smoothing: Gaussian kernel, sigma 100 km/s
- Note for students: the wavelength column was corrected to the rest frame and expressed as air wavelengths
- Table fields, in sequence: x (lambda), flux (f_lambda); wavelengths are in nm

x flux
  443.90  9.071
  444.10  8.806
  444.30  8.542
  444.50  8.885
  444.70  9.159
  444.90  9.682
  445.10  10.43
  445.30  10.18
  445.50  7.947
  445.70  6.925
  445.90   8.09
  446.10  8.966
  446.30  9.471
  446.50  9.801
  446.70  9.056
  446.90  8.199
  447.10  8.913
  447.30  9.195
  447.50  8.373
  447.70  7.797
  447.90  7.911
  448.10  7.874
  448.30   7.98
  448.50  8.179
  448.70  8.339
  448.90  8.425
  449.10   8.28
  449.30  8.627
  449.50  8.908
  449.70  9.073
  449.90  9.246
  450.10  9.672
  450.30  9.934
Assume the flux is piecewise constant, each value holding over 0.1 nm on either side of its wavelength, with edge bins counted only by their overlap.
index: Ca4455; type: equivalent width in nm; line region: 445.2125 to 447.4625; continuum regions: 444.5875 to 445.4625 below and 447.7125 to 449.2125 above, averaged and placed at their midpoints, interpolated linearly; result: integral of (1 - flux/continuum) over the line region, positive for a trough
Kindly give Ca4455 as 0.08 nm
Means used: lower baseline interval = 9.71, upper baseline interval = 8.13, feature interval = 8.78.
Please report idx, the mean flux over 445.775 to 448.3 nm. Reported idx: 8.59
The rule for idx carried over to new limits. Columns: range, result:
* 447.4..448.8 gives 8.06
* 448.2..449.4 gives 8.31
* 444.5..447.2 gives 8.98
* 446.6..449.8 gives 8.45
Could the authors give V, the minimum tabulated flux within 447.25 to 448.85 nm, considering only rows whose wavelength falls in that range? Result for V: 7.797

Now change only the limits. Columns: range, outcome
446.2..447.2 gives 8.199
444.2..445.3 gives 8.542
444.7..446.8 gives 6.925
